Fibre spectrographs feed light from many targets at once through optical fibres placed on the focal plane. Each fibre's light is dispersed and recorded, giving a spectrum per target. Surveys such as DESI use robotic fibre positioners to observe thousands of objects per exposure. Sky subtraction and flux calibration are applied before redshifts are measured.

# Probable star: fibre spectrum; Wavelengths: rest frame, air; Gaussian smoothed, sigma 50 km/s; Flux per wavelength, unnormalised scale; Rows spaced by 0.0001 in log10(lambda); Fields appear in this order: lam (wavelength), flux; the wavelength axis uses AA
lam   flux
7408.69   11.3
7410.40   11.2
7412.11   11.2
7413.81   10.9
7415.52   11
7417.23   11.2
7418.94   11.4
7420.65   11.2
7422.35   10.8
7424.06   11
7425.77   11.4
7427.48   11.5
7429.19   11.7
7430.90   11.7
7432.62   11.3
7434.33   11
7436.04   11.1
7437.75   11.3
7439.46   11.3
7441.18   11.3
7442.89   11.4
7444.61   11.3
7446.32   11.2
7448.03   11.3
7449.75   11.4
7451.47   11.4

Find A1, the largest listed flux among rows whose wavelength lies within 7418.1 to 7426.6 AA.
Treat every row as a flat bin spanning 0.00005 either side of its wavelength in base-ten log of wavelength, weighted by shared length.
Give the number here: 11.4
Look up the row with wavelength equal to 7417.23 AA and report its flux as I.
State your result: 11.2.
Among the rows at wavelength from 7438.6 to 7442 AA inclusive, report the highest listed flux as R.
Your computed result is 11.3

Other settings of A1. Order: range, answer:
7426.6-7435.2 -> 11.7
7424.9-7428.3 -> 11.5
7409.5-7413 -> 11.2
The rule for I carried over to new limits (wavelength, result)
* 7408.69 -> 11.3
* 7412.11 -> 11.2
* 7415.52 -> 11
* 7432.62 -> 11.3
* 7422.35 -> 10.8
